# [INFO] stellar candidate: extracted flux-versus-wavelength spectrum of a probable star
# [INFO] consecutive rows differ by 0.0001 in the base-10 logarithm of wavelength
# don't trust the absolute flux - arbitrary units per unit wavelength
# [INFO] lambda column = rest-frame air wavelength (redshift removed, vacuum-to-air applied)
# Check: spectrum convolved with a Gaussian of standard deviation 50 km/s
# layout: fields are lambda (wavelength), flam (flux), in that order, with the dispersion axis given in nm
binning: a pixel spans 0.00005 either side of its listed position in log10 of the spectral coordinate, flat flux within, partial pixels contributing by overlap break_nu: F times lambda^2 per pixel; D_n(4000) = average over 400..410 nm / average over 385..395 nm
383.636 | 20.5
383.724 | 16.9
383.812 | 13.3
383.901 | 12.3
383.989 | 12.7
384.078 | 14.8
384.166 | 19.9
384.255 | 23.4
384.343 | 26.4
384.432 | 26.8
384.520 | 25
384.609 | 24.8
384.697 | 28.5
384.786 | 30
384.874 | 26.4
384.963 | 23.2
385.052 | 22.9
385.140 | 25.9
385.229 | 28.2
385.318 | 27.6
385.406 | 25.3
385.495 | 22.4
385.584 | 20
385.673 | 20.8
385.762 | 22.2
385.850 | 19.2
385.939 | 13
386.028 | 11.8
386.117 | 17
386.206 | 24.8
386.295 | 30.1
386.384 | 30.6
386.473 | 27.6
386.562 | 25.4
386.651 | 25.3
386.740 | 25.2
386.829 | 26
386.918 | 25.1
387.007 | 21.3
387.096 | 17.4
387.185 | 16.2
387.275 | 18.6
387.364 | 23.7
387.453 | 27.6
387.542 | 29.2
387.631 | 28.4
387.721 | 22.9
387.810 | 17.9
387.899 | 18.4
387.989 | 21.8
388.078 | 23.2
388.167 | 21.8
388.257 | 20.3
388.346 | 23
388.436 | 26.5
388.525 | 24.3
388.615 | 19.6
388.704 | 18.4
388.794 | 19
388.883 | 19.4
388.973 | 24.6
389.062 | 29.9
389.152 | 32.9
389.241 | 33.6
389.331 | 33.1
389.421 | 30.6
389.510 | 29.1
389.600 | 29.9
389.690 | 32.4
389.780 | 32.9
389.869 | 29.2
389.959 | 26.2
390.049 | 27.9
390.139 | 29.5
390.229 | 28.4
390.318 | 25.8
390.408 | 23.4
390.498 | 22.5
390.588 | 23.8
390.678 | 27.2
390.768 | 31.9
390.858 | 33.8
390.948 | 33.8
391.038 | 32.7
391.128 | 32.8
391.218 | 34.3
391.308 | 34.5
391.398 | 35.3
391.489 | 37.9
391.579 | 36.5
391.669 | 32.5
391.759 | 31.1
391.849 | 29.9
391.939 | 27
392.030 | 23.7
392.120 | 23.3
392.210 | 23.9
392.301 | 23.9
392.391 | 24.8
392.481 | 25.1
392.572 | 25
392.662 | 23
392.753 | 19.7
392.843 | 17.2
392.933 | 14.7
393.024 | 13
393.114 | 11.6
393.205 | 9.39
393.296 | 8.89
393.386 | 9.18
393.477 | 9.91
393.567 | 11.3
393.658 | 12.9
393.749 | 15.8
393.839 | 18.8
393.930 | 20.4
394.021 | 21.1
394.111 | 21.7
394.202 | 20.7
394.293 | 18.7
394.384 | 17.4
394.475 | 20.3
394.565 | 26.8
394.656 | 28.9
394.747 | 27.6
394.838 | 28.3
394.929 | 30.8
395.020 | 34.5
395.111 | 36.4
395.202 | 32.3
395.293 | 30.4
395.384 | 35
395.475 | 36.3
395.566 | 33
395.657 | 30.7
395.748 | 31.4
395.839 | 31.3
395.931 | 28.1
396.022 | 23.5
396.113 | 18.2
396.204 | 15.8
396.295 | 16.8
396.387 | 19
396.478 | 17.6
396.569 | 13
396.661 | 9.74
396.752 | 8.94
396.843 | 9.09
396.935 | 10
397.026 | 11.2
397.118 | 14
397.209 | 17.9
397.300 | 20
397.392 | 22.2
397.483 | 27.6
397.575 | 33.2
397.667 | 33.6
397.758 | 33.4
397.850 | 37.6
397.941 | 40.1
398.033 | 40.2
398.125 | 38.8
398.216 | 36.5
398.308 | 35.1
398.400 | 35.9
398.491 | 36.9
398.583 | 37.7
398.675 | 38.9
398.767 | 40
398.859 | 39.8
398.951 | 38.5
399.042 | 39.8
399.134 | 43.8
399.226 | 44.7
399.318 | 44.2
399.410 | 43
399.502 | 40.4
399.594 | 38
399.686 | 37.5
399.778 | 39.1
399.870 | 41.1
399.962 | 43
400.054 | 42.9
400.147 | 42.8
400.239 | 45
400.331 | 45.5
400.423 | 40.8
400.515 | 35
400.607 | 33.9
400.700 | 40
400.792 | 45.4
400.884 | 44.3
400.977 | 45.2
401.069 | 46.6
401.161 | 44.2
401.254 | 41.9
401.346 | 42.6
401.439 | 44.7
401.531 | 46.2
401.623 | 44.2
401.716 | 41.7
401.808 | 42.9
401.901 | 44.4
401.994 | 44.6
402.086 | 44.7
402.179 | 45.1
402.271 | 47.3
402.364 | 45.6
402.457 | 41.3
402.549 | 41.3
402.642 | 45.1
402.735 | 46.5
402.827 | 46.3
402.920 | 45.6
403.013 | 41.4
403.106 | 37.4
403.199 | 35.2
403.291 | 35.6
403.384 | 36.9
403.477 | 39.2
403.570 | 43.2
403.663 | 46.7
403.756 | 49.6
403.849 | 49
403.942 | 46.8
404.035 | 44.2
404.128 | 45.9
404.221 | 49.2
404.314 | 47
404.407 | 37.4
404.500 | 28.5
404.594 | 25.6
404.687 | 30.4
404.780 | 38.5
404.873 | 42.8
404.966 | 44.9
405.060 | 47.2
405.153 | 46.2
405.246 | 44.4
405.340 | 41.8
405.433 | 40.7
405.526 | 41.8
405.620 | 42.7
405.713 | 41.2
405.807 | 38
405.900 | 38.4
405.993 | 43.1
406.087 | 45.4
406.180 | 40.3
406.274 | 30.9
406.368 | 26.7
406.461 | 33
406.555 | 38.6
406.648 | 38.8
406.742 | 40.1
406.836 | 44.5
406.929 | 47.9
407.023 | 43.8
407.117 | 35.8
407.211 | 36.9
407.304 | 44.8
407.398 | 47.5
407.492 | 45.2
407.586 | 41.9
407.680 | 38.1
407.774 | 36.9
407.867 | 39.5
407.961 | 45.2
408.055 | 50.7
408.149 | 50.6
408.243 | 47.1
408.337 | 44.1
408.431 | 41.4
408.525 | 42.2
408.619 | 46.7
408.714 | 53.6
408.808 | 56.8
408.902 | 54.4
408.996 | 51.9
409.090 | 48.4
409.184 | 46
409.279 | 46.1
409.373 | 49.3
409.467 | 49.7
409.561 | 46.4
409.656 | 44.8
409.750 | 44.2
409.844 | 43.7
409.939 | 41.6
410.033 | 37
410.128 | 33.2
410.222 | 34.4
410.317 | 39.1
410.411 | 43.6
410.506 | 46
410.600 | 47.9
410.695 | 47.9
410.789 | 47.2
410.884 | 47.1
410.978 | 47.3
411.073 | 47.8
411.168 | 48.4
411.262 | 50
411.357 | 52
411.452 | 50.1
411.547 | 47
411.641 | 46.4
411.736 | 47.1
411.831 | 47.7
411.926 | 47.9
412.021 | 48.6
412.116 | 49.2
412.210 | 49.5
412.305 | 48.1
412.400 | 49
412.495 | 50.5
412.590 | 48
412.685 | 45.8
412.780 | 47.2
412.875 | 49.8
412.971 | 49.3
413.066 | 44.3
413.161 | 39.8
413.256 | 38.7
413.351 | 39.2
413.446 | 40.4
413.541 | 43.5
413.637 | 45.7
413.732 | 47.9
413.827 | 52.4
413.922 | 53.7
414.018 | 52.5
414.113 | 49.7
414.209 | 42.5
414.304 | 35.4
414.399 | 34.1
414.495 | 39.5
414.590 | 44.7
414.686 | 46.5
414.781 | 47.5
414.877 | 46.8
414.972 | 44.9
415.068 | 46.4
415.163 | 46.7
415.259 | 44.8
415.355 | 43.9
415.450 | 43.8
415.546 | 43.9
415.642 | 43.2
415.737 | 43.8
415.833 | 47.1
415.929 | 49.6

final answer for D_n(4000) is 1.92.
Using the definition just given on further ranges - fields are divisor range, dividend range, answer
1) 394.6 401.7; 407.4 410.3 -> 1.42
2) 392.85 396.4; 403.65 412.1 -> 2.09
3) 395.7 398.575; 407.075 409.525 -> 1.94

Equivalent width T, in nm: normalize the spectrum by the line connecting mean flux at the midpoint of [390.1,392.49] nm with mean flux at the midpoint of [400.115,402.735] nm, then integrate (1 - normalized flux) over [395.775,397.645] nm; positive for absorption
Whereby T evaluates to 0.92 nm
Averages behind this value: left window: 29.3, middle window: 18.7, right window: 43.4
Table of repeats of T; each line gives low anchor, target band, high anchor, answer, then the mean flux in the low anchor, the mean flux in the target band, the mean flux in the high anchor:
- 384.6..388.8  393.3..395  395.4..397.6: 0.11 nm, 23.1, 20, 20.8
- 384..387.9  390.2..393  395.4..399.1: -0.24 nm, 23.3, 27.6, 27.7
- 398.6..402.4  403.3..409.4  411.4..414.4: 0.22 nm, 42.4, 42.7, 46.5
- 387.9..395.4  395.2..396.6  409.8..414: 0.17 nm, 25.1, 25.7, 46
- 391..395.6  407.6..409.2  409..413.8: -0.16 nm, 24.5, 46.6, 45.9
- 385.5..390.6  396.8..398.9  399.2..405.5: 0.39 nm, 24.4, 30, 42.3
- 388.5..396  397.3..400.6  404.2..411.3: -0.50 nm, 25.8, 38.3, 43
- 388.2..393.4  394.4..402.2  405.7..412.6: 0.02 nm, 26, 33.8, 44.6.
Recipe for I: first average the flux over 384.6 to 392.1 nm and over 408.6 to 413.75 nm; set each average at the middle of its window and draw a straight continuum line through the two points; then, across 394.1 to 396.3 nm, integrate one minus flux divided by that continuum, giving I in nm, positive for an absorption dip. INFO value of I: 0.34 nm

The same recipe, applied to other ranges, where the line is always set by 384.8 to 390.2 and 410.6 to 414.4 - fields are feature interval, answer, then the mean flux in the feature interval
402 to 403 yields -0.18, 44.8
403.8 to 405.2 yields -0.07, 41.6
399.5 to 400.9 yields -0.19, 40.9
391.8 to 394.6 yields 1.00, 19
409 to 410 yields -0.04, 46.2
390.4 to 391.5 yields -0.14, 31.1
